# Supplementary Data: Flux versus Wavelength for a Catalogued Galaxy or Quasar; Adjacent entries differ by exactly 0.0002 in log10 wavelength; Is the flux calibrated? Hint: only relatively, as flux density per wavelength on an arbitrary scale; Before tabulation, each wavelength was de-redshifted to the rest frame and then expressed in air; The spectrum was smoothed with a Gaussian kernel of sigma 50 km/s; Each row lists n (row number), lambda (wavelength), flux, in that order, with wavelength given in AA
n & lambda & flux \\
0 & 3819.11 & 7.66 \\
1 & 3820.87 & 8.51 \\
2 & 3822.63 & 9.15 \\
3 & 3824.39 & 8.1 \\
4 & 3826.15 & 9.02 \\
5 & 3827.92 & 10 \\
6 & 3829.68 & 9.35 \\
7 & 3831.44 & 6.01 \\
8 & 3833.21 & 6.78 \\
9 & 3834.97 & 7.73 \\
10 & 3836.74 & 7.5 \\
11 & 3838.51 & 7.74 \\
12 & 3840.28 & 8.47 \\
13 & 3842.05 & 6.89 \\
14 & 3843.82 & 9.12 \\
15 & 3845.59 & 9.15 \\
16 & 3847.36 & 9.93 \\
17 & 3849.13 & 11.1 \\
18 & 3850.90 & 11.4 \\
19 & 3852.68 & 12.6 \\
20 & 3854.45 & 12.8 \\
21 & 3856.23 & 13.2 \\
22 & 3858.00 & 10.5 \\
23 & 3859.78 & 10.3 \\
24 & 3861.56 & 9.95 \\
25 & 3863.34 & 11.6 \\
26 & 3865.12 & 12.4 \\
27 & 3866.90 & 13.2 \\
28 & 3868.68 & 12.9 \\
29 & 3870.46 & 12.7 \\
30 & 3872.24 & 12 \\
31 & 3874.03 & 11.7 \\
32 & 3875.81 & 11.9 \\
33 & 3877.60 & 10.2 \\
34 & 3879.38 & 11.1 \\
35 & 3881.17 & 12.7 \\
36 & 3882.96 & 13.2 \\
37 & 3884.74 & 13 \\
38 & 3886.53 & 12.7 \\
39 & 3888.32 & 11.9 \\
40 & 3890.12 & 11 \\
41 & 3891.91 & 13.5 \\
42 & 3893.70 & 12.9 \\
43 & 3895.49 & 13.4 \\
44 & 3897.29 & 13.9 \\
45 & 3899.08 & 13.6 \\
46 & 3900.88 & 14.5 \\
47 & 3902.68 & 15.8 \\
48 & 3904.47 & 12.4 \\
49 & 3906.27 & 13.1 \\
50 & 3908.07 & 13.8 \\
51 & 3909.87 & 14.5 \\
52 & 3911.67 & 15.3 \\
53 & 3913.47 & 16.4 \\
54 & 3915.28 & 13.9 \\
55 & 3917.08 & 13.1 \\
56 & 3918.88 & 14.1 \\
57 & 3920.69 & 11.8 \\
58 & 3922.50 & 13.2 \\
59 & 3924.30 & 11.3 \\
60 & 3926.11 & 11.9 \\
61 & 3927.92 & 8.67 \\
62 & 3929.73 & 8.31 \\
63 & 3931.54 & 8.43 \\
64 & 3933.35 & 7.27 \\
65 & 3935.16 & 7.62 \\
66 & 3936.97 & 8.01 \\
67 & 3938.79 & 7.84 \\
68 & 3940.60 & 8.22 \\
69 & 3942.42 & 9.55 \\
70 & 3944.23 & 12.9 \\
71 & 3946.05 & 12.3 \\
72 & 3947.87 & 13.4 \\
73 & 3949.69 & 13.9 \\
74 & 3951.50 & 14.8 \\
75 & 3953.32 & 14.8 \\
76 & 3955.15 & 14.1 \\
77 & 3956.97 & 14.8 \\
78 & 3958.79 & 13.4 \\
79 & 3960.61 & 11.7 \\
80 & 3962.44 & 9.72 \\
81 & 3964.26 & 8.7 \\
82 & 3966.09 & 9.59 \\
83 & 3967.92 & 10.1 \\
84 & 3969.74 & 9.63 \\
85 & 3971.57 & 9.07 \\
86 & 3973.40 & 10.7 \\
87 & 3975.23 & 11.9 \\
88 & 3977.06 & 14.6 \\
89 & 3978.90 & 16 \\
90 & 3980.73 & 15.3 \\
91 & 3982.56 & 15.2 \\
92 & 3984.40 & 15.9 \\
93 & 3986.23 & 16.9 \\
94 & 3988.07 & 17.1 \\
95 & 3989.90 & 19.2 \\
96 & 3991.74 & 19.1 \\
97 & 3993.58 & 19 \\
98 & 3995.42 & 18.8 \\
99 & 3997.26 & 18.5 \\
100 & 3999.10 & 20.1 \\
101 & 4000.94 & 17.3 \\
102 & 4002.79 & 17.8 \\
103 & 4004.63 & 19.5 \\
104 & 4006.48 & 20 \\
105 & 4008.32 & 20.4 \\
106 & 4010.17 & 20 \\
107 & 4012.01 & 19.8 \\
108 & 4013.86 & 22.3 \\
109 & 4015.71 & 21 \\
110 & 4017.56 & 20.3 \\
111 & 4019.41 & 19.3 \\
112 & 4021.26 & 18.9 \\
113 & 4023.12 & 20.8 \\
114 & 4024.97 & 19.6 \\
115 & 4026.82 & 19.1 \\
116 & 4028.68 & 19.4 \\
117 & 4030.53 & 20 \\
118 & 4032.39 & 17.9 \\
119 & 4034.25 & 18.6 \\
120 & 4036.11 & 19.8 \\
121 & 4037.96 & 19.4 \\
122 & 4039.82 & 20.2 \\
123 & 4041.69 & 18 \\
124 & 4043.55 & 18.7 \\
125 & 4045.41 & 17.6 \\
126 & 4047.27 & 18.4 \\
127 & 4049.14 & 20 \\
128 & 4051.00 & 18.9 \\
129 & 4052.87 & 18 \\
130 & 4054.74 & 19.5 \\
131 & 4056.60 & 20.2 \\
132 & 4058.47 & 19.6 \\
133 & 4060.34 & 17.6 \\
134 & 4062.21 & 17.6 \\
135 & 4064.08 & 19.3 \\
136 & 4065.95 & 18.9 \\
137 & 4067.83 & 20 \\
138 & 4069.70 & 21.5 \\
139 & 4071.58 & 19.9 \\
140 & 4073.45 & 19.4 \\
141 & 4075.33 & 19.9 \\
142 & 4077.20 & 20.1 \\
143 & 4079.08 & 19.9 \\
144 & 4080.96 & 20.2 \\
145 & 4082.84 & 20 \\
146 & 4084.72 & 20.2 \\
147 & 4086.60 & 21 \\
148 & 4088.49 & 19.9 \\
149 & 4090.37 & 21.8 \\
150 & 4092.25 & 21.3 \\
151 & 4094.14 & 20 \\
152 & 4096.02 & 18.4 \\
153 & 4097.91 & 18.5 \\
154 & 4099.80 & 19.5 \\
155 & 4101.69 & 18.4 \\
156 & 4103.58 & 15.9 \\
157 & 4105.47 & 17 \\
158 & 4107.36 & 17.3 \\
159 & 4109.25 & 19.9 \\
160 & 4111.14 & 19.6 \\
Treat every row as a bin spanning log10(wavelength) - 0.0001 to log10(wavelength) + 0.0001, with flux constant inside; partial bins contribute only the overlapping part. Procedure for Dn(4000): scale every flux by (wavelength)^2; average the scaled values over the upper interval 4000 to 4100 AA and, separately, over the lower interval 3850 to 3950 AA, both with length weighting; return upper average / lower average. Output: 1.75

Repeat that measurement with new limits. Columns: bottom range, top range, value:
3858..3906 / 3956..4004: 1.24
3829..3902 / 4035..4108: 1.91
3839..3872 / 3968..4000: 1.51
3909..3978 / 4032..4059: 1.73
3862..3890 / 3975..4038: 1.64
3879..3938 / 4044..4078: 1.69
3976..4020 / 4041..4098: 1.10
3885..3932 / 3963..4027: 1.37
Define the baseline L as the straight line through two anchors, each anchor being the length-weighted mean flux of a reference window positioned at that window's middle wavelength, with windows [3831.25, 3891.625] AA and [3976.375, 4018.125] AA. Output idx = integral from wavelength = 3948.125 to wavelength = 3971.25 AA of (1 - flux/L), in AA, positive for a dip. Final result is 6.0 AA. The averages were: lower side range 10.8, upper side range 18.4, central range 12.1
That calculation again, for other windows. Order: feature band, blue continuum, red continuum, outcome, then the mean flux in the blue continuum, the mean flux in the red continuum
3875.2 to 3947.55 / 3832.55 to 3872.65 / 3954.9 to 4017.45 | 4.1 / 10.4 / 15.9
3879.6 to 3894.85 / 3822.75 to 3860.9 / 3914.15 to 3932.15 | -2.8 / 9.41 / 11.6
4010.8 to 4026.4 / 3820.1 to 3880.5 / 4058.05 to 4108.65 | -3.2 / 10.2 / 19.4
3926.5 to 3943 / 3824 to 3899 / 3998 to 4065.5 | 7.1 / 10.9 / 19.3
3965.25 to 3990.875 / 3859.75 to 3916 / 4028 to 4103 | 4.1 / 12.9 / 19.4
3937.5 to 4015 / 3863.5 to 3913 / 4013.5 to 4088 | 8.4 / 13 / 19.5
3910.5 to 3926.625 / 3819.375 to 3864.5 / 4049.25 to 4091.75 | -0.8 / 9.47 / 19.7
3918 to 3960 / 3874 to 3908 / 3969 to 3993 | 7.7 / 12.8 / 14.8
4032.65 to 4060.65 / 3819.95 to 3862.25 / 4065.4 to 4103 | -1.1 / 9.39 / 19.9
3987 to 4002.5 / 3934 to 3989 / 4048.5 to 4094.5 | -4.3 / 12.2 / 19.8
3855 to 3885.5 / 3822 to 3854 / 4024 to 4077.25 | -4.2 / 8.94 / 19.2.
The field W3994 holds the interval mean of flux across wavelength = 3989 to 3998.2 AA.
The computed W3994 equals 18.9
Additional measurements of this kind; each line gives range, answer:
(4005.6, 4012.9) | 20.1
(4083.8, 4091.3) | 20.7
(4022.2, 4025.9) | 20.2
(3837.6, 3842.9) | 7.7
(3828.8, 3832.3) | 7.7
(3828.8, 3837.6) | 7.48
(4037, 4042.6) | 19.2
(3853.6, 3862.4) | 11.3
